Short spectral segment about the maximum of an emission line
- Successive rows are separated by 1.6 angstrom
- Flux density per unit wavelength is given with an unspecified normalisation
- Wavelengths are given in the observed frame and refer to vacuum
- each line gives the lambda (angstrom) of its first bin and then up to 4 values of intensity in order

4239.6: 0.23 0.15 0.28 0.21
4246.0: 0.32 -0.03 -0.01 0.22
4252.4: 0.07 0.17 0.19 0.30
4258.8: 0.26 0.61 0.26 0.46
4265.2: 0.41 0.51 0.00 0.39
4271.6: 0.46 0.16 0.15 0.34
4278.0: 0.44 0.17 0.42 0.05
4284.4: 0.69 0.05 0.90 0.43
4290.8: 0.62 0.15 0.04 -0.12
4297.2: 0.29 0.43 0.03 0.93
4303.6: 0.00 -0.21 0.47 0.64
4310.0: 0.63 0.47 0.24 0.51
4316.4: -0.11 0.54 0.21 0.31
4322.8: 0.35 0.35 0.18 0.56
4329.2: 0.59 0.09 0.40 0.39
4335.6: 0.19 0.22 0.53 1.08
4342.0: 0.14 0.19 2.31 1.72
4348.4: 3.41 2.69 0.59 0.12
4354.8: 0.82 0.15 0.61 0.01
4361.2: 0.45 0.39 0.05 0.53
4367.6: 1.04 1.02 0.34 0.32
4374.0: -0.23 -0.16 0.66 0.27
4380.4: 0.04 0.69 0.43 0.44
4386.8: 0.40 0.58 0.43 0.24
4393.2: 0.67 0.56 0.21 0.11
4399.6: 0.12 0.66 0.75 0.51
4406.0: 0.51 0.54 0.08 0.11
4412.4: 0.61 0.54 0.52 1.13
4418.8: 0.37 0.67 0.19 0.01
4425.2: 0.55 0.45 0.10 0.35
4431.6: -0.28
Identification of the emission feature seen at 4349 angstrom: [O II] 3727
